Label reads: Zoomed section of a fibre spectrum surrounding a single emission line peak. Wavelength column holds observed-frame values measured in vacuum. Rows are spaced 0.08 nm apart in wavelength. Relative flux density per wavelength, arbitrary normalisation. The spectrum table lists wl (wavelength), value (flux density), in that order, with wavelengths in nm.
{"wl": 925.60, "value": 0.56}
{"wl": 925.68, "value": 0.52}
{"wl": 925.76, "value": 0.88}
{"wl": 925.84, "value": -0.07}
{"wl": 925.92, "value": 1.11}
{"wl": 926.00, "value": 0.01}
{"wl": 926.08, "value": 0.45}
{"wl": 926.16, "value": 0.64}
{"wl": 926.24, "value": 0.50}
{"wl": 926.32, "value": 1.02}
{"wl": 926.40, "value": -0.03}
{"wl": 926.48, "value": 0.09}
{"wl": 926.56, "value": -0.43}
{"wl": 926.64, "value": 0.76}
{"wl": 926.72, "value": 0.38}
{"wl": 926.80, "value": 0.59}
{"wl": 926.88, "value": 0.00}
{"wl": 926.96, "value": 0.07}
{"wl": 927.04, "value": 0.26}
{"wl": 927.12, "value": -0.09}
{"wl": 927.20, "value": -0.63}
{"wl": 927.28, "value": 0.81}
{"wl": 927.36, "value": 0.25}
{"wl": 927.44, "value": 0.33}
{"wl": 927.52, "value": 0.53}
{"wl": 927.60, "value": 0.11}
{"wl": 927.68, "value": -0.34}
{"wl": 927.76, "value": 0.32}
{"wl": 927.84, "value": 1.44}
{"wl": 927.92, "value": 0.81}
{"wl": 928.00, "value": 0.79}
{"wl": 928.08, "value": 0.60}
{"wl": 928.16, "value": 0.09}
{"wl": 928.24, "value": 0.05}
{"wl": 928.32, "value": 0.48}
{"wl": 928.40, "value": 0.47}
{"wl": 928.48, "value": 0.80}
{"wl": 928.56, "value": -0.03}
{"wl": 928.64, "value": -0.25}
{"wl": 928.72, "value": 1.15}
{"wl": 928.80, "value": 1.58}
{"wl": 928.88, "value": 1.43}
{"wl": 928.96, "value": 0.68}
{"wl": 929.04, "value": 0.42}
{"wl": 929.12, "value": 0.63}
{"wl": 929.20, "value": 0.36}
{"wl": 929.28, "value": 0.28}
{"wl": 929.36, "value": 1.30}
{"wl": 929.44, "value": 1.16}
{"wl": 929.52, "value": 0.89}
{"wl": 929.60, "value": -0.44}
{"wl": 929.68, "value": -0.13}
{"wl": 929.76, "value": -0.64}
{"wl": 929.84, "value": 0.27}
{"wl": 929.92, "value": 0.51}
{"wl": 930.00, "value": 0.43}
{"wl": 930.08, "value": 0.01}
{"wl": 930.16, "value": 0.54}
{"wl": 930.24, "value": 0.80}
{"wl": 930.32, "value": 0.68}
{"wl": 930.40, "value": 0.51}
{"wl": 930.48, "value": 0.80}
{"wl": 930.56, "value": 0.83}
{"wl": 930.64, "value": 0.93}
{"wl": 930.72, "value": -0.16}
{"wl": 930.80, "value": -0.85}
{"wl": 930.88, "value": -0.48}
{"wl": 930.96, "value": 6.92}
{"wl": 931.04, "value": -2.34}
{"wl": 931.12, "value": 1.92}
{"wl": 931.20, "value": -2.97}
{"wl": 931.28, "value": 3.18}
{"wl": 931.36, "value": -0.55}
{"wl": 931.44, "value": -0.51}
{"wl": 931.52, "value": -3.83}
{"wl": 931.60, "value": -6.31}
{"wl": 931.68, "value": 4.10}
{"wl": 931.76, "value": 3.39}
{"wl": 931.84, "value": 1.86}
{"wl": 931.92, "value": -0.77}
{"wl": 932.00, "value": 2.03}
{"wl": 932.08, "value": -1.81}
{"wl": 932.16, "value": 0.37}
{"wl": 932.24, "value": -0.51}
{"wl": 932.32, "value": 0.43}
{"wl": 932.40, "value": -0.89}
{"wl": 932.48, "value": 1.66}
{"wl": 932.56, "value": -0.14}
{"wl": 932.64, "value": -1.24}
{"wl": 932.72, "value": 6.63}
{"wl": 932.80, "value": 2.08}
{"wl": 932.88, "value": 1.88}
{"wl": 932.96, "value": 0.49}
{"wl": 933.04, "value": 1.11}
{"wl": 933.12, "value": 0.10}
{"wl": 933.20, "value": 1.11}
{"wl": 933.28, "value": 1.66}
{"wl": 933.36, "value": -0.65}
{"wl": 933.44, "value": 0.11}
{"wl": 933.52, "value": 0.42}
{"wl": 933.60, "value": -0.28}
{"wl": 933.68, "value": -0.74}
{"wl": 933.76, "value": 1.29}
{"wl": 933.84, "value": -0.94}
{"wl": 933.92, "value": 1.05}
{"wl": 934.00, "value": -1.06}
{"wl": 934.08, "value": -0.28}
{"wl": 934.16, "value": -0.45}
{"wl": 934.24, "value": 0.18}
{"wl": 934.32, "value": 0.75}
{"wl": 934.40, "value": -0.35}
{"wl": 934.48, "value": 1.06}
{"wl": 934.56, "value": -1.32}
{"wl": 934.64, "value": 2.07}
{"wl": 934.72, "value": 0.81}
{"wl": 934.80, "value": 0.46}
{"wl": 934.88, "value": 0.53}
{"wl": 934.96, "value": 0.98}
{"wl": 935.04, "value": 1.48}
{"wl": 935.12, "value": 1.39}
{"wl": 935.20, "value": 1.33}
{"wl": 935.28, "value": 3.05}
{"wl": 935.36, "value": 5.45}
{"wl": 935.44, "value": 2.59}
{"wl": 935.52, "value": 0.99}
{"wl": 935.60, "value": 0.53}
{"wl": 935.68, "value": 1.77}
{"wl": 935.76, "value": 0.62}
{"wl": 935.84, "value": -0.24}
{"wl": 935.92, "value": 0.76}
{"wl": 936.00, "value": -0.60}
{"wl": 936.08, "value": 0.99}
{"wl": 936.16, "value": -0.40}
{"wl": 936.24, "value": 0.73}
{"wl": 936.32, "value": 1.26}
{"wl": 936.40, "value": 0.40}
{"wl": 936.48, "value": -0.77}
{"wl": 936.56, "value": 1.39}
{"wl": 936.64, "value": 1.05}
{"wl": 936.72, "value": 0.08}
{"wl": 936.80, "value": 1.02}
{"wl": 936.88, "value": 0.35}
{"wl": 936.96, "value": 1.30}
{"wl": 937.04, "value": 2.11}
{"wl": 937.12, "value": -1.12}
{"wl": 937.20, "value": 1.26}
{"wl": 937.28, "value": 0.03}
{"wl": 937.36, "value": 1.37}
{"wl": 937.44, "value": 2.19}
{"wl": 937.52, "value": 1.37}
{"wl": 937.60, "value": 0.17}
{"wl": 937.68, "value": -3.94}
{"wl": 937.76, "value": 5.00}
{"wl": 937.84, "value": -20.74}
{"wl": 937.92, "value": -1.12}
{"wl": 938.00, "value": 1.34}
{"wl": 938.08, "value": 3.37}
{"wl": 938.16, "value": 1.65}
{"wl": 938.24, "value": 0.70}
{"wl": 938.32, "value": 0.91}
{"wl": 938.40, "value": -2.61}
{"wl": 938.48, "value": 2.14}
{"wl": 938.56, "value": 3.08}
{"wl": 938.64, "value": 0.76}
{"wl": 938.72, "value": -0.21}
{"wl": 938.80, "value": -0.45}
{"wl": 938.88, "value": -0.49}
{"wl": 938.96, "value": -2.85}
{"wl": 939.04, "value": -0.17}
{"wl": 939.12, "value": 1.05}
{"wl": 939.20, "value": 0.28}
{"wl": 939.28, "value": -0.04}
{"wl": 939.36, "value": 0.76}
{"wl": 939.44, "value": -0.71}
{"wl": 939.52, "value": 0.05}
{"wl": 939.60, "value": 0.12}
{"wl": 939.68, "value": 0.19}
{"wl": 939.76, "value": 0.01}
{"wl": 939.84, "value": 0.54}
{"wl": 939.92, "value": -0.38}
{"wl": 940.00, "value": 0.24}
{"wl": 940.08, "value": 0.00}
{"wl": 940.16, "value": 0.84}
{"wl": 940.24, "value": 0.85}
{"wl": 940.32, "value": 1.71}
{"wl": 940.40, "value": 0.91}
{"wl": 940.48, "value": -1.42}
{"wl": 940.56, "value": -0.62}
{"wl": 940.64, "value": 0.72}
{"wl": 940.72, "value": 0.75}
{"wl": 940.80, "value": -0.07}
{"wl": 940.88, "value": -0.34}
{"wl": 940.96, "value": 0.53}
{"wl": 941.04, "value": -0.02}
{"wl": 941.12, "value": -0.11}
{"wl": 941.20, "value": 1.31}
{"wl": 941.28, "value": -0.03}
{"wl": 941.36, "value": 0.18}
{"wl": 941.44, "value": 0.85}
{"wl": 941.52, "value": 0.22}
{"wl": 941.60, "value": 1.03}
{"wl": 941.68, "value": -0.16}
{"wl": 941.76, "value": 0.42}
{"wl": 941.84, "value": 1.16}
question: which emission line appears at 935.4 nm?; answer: H-beta 4861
